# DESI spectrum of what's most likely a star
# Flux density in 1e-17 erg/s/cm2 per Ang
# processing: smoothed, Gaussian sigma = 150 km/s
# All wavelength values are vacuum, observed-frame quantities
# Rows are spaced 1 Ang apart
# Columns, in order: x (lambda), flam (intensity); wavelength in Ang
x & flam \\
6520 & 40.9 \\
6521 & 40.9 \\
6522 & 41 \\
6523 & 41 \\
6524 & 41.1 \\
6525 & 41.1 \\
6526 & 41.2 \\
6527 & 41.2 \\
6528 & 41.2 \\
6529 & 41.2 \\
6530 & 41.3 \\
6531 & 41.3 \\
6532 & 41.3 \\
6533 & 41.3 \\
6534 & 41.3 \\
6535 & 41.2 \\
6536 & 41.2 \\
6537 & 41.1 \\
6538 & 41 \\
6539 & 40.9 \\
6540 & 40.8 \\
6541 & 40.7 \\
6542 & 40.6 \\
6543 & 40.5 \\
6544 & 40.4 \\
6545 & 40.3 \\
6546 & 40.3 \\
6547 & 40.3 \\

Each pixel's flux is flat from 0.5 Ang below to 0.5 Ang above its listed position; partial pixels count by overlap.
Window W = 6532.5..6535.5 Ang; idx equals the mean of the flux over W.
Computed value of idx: 41.3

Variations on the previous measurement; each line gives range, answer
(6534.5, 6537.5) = 41.2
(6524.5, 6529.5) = 41.2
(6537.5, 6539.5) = 41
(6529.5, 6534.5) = 41.3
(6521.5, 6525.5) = 41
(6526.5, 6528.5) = 41.2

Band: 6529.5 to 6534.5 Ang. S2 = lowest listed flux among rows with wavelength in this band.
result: 41.3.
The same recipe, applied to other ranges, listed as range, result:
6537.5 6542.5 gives 40.6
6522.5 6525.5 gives 41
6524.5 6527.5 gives 41.1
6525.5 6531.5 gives 41.2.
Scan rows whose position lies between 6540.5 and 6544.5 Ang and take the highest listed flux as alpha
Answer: 40.7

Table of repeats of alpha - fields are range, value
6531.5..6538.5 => 41.3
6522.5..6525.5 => 41.1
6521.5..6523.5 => 41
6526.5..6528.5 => 41.2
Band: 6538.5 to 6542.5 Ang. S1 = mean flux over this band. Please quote 40.8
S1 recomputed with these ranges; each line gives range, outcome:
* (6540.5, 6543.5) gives 40.6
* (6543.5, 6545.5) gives 40.3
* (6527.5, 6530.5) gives 41.2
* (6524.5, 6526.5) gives 41.2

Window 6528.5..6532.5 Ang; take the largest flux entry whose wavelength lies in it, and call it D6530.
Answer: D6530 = 41.3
